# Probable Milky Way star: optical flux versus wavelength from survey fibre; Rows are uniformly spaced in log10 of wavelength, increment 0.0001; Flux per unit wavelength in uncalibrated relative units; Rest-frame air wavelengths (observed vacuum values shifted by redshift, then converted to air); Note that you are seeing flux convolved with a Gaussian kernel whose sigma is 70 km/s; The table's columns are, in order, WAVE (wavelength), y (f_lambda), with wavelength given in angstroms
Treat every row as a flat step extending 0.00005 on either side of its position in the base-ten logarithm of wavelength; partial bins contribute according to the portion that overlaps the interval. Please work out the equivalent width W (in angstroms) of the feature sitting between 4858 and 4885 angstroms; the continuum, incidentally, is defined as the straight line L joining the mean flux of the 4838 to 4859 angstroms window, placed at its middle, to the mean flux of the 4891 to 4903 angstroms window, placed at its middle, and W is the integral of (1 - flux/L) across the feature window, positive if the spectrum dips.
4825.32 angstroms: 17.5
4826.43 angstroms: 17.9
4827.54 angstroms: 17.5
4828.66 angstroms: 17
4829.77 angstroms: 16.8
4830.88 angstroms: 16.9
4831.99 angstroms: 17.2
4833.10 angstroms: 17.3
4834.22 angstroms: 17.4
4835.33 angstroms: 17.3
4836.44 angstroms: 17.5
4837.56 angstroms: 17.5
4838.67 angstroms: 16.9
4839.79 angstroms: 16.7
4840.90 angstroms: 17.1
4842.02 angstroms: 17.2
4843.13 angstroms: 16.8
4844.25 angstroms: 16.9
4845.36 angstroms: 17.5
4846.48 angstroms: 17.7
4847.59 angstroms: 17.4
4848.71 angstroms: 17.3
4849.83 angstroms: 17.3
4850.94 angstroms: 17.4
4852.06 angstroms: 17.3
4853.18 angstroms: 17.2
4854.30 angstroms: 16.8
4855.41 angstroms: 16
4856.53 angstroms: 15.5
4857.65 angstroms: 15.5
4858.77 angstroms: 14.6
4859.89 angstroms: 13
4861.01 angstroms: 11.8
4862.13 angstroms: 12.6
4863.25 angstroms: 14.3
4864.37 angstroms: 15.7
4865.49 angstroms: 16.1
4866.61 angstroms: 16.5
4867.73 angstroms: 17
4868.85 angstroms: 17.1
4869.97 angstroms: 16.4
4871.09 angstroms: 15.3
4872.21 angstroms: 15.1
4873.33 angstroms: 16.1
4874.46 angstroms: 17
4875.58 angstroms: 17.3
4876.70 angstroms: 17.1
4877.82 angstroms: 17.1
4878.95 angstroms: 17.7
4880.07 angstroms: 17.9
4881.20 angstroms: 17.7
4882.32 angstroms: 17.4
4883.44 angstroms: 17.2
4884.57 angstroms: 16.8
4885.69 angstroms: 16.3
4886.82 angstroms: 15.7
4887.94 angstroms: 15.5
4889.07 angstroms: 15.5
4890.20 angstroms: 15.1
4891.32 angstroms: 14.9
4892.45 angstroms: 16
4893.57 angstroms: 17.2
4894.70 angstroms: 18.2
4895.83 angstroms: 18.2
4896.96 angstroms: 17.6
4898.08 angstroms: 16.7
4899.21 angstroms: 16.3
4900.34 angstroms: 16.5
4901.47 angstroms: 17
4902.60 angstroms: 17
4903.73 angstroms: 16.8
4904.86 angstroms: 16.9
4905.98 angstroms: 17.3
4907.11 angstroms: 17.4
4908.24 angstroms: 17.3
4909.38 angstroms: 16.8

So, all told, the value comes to 1.3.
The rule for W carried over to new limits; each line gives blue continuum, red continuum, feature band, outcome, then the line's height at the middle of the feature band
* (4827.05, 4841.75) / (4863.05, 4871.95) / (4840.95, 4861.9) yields 0.5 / 16.6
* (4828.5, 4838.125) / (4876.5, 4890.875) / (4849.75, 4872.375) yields 1.7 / 16.9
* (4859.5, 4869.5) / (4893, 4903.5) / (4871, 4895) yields -0.6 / 16.2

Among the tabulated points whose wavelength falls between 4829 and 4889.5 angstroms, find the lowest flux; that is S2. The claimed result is 11.8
